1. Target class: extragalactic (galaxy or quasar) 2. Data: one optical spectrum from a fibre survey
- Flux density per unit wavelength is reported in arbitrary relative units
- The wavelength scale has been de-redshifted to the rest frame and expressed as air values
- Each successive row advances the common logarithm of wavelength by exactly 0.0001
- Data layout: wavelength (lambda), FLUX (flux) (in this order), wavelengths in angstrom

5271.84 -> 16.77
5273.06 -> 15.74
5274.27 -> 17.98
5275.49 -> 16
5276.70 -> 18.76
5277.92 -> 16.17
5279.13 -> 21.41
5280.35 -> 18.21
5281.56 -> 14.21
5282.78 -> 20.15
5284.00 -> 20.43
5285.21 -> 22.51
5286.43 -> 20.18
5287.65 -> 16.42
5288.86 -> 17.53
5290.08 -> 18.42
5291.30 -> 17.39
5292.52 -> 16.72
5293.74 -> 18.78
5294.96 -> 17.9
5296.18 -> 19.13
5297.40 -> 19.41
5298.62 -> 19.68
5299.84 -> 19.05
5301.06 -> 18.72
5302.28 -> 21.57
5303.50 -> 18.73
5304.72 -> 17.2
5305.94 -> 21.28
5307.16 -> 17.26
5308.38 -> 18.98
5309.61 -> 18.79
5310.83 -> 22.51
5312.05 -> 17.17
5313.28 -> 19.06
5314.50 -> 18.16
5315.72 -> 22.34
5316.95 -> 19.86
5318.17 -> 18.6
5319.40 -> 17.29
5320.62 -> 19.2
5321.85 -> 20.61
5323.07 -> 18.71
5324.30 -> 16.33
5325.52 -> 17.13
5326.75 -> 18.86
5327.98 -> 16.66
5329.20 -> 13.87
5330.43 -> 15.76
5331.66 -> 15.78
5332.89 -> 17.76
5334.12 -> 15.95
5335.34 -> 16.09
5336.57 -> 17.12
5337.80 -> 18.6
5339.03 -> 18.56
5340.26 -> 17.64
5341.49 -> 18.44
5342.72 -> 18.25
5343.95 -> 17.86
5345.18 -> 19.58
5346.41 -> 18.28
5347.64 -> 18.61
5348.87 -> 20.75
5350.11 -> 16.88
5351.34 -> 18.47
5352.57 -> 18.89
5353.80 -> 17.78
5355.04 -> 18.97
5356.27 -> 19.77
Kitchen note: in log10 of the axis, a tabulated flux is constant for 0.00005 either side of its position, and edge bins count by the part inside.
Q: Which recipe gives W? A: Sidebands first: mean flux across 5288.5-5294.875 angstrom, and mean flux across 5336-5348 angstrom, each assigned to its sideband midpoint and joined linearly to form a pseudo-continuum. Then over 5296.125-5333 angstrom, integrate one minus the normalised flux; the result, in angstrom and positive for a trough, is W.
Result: -1.2 angstrom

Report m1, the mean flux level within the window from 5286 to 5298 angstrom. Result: 18.2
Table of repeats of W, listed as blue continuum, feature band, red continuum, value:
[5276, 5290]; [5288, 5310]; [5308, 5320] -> 0.38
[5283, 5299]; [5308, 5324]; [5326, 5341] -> -1.43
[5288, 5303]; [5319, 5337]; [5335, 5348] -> 1.13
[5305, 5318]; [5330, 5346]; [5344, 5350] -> 1.30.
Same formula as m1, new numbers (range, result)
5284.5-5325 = 19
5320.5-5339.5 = 17.3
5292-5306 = 18.9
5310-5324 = 19.3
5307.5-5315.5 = 19.2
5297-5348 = 18.4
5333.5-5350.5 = 18.1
